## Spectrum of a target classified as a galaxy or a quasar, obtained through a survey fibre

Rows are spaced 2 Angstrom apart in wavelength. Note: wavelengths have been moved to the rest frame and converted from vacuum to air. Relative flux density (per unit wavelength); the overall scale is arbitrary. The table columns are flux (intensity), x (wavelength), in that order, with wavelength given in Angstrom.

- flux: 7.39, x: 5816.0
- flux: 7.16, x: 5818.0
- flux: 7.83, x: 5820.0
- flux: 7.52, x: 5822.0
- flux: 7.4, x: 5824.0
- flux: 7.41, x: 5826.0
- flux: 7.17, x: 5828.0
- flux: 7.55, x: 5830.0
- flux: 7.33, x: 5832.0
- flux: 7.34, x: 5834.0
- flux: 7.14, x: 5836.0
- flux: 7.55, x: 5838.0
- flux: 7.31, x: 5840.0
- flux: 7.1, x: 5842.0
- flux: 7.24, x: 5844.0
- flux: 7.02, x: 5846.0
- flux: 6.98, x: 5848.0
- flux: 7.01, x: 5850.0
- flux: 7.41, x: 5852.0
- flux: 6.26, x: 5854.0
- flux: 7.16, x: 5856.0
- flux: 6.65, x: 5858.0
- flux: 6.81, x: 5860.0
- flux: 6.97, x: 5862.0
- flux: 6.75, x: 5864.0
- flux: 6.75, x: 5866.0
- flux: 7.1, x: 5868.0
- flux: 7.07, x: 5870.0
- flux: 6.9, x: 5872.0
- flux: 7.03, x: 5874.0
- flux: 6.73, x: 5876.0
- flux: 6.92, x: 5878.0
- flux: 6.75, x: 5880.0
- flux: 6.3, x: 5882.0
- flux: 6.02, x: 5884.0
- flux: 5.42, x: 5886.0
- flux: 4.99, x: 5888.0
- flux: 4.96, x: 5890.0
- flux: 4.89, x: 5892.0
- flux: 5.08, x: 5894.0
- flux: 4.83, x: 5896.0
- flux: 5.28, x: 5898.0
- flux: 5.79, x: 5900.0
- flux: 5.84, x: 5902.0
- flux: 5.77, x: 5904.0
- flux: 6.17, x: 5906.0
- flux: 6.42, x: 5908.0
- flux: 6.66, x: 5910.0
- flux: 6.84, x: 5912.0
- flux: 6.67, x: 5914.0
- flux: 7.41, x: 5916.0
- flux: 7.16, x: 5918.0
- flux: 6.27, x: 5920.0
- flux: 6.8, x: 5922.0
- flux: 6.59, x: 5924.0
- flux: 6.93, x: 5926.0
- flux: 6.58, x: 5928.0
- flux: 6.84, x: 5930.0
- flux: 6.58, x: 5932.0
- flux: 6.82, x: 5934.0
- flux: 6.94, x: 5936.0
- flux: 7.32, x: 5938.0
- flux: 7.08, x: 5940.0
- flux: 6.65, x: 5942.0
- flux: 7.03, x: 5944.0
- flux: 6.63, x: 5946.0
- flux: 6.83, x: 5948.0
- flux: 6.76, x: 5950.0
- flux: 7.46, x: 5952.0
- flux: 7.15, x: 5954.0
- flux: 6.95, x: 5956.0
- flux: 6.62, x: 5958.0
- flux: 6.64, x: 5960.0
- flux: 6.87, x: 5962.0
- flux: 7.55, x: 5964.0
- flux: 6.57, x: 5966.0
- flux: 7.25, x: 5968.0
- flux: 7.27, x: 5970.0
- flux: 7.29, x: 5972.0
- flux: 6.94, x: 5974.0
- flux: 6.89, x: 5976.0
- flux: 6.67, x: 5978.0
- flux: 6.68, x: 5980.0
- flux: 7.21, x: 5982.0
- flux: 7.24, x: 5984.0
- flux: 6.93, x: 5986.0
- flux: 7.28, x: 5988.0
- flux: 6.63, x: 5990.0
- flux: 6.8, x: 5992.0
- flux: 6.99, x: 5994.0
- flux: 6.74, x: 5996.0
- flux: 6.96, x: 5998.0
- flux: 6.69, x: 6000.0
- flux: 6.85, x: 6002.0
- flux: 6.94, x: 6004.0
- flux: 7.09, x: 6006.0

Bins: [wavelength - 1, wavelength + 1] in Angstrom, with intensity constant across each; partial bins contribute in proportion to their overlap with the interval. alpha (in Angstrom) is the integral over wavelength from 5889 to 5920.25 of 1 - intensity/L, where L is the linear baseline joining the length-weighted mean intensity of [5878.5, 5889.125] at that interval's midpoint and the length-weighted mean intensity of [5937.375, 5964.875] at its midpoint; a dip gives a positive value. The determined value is 1.3 Angstrom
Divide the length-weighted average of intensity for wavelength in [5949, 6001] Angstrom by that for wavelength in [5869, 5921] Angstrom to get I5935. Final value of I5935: 1.1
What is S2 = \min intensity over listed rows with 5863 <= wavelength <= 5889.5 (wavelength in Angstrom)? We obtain 4.99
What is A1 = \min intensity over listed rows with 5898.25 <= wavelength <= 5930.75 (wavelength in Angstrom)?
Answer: 5.77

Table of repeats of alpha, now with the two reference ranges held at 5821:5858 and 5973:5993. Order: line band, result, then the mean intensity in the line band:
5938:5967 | 0.2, 6.93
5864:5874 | 0.3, 6.94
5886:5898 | 3.5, 5.02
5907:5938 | 1.1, 6.79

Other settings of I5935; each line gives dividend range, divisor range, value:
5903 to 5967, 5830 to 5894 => 1.02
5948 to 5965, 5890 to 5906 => 1.30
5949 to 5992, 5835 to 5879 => 1.00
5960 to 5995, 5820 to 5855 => 0.97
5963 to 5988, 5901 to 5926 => 1.07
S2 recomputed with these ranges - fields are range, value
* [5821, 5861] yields 6.26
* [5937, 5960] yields 6.62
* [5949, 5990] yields 6.57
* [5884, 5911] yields 4.83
